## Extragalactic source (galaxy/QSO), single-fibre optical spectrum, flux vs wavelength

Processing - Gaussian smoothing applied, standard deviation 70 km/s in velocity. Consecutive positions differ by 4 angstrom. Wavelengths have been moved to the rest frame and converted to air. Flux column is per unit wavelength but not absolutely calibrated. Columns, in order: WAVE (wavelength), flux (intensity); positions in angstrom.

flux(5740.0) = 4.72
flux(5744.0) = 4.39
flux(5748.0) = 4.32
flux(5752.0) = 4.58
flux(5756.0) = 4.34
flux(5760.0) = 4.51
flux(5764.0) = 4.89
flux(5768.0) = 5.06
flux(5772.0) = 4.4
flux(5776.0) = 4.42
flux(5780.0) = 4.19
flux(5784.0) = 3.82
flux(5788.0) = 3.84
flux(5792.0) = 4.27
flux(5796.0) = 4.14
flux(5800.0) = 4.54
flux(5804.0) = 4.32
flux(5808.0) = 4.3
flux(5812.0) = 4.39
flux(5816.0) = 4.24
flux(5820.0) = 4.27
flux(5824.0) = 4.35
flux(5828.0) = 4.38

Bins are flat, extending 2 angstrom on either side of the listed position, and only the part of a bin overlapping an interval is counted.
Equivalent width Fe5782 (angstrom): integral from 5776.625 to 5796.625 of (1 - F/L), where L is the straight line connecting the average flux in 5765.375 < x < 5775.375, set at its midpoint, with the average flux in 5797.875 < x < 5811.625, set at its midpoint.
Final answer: 2.1 angstrom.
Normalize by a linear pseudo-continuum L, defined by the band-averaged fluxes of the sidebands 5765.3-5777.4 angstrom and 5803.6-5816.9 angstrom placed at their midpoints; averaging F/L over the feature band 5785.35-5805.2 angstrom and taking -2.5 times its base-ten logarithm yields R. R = 0.06 mag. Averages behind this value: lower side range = 4.65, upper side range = 4.32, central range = 4.2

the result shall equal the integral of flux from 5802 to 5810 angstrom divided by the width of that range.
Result 4.31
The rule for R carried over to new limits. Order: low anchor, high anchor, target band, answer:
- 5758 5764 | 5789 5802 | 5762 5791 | 0.027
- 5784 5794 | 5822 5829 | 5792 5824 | -0.031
